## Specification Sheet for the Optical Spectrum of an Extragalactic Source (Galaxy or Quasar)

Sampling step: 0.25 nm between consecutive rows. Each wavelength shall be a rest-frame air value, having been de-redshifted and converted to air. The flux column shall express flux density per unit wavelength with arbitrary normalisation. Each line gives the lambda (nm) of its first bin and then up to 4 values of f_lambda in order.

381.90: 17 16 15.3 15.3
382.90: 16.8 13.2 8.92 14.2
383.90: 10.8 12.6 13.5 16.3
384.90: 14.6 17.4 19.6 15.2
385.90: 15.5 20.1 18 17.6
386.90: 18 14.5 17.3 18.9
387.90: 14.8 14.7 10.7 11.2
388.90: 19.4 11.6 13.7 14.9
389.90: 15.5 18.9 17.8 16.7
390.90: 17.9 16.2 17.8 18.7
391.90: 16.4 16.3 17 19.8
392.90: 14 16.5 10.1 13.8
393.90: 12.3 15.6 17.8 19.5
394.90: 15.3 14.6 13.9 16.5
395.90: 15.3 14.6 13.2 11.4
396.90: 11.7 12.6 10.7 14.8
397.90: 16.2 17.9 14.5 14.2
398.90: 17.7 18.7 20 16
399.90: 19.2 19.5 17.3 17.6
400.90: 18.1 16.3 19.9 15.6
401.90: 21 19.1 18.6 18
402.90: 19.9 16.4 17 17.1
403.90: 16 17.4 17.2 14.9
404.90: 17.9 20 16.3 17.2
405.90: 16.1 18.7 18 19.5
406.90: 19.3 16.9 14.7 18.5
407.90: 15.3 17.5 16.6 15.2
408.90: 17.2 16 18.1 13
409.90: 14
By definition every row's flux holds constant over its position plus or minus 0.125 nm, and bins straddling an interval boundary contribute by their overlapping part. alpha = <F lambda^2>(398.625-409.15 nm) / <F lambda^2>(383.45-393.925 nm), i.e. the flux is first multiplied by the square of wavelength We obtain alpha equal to 1.21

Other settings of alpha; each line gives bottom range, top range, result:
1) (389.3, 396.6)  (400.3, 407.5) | 1.18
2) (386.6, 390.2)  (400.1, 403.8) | 1.26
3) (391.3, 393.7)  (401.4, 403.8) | 1.19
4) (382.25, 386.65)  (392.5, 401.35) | 1.10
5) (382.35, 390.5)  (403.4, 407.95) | 1.24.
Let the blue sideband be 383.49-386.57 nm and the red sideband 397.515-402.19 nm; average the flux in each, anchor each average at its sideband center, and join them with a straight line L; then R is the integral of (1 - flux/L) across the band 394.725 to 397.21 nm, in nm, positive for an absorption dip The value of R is 0.43 nm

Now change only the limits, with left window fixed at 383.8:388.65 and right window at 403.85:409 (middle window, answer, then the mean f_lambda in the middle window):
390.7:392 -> -0.11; 17.4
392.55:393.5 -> 0.06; 15.1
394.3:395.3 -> -0.02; 16.7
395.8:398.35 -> 0.41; 13.8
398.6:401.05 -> -0.18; 17.9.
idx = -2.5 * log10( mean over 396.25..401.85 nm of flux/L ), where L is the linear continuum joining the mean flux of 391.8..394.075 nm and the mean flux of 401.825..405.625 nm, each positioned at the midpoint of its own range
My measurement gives 0.04 mag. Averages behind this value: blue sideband 15.1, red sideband 17.7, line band 16.1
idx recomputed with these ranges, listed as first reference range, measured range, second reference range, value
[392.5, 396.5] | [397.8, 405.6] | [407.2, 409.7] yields -0.12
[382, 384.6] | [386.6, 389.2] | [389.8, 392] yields 0.04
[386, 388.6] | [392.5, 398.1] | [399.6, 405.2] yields 0.17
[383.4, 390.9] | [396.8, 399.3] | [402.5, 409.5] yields 0.11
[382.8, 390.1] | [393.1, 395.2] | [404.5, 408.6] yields 0.07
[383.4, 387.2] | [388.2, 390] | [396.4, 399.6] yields 0.12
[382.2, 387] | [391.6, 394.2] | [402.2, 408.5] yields 0.06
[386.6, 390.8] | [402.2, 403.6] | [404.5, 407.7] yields -0.05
